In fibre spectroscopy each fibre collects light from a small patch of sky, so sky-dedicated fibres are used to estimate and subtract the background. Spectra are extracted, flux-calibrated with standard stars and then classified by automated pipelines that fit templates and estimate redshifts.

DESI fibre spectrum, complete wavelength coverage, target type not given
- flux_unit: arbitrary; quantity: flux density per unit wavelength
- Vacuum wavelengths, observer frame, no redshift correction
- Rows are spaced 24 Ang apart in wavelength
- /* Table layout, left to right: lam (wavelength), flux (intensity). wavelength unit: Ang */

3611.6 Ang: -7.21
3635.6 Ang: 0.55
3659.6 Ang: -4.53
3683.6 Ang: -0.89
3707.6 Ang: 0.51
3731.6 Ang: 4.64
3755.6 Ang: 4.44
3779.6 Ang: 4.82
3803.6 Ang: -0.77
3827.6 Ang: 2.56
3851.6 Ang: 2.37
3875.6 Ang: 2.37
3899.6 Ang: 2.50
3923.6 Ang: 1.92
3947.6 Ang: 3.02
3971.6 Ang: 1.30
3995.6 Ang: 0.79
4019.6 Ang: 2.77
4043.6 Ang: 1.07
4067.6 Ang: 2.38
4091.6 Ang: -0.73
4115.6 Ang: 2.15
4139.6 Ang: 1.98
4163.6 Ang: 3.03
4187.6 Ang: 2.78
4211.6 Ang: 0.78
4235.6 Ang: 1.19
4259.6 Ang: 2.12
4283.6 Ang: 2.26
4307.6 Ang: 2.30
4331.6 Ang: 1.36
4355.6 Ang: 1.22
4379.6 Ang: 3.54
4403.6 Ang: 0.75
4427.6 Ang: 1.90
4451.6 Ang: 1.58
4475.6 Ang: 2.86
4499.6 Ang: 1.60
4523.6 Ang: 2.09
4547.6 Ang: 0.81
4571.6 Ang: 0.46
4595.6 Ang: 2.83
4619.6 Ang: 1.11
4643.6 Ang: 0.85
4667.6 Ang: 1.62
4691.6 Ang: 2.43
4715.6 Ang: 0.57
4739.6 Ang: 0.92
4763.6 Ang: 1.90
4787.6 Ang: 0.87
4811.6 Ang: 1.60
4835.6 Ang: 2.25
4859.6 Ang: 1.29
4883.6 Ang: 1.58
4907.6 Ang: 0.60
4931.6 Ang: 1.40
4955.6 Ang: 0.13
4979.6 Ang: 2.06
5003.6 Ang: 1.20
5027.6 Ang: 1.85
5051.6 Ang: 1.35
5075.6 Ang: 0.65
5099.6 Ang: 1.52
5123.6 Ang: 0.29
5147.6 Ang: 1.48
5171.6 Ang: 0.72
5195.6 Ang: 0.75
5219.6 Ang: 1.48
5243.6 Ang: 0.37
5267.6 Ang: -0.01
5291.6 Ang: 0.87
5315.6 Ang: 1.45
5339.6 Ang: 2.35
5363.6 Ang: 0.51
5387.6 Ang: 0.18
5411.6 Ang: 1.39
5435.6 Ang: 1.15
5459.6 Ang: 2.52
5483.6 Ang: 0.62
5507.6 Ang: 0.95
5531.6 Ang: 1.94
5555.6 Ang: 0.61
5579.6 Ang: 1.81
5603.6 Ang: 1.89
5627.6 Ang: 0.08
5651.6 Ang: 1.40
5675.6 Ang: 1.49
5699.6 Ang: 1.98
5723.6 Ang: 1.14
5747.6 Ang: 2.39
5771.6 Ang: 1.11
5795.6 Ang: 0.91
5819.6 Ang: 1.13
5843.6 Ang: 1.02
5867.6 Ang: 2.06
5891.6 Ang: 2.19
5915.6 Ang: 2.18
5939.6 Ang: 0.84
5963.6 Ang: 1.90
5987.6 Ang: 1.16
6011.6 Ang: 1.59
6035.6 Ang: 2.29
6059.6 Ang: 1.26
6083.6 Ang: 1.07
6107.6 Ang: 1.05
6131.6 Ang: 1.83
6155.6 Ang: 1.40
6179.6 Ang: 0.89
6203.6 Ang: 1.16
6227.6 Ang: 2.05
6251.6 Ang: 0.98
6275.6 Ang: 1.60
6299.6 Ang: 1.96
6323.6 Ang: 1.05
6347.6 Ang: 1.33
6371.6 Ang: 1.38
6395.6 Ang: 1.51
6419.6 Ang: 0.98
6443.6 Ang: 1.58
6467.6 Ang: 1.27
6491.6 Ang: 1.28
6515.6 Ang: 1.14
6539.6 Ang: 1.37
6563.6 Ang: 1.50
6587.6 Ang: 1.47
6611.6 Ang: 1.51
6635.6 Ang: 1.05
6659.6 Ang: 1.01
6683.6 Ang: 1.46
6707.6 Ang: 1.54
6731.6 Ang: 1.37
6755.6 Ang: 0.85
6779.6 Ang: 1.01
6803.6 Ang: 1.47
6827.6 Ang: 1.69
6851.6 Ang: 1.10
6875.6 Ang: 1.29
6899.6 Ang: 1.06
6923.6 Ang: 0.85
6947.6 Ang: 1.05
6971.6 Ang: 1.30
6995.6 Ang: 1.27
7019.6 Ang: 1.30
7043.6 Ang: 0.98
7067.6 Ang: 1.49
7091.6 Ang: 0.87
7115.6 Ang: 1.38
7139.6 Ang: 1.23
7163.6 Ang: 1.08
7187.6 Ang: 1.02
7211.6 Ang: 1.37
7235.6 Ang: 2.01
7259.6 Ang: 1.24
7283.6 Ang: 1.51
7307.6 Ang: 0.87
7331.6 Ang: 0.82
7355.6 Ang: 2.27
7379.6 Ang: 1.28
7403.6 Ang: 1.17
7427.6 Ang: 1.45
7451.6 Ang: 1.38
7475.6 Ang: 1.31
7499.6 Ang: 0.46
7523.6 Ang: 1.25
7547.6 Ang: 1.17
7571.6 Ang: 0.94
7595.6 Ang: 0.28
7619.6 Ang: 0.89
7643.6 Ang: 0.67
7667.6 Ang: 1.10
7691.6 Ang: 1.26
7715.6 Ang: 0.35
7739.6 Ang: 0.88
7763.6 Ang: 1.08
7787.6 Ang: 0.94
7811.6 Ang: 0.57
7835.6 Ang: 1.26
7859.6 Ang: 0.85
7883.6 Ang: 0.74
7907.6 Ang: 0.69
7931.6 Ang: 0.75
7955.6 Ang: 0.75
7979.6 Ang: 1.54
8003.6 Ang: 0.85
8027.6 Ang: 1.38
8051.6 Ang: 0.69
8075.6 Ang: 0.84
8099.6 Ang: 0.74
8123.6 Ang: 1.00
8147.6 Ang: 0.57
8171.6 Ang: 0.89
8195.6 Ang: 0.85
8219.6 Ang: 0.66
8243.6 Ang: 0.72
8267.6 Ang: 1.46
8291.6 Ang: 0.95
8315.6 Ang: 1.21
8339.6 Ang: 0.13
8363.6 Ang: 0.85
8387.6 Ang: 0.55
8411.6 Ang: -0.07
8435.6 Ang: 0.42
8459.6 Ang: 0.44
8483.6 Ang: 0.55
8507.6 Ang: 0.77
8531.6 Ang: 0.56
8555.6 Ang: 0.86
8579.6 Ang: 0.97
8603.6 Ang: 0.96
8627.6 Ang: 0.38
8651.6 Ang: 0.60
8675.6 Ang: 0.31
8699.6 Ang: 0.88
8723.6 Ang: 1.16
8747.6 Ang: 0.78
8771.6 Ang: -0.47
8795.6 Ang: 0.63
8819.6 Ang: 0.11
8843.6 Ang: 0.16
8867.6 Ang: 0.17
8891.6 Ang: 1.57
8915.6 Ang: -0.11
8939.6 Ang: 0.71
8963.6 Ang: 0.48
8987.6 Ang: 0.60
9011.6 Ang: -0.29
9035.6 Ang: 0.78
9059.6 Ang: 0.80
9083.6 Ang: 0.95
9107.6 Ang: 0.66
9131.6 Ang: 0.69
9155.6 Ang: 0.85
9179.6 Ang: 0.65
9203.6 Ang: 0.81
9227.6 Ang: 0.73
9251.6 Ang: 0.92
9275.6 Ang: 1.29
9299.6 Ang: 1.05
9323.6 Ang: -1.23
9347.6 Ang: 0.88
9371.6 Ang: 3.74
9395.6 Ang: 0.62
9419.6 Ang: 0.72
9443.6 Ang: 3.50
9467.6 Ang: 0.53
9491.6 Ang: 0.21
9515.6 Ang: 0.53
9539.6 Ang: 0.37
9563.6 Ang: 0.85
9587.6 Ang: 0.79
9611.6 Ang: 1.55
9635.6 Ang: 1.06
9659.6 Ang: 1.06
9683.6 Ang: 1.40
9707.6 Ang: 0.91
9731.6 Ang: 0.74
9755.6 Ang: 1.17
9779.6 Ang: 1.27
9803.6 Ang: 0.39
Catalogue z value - 0.121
